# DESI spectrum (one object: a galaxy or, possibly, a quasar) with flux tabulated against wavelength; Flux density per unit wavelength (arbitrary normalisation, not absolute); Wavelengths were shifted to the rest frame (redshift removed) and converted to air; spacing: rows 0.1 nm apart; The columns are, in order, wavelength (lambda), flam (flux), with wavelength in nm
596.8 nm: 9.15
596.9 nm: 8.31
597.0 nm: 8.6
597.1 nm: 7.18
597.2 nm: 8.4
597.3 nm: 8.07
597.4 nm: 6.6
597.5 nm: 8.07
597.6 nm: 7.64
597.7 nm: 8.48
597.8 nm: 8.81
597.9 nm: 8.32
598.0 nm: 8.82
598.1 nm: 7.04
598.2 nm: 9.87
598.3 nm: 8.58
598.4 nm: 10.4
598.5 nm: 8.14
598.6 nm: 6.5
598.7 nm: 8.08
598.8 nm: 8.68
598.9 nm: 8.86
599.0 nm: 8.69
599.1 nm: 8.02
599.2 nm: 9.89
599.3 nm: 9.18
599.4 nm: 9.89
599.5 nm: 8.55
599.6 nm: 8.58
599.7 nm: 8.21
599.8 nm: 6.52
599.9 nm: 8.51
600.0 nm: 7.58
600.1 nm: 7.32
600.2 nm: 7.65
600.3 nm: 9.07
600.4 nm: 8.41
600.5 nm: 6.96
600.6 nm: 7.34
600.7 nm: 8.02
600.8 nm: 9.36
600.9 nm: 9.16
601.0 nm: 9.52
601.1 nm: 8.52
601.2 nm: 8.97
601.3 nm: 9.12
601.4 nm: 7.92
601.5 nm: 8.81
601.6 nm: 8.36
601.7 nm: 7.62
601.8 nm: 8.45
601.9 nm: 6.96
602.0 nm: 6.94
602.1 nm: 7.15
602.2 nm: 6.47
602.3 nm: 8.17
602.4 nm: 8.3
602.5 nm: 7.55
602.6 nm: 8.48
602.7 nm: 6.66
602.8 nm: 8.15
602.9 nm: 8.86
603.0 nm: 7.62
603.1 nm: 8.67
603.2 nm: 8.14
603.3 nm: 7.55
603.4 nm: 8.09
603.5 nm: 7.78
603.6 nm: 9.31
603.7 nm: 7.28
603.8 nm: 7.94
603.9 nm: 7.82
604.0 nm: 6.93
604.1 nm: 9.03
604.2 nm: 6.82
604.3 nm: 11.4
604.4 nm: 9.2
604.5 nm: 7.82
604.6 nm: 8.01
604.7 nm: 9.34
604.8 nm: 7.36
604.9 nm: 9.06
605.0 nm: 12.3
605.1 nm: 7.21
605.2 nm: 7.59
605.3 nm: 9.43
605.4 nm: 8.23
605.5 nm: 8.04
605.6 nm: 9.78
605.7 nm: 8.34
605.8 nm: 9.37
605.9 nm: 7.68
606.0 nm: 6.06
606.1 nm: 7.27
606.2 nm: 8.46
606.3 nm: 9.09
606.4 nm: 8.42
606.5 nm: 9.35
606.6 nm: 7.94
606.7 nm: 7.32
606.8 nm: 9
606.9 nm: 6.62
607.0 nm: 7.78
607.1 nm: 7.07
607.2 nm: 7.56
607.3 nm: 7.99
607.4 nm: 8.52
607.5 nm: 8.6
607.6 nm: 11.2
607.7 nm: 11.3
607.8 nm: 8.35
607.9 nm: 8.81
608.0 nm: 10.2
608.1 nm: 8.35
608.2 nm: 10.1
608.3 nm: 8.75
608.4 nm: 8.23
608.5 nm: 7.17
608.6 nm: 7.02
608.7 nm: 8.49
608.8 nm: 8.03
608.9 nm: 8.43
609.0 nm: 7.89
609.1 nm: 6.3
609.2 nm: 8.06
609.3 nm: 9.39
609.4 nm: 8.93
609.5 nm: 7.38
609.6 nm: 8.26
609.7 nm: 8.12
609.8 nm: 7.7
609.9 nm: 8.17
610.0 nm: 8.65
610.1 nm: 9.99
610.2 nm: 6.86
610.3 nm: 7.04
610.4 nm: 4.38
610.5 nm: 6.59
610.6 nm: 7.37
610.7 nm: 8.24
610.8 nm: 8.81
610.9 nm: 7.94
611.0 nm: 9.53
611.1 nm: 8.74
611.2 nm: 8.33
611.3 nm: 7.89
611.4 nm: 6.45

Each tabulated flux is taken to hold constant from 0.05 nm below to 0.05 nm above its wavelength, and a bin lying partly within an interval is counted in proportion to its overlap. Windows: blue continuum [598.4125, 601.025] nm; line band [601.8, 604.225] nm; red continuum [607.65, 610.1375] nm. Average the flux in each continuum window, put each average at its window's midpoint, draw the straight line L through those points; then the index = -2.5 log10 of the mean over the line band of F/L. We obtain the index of 0.08 mag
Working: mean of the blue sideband 8.35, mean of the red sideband 8.48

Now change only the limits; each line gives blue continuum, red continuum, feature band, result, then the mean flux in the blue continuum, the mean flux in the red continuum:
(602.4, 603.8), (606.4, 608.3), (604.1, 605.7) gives -0.06 mag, 8.02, 8.67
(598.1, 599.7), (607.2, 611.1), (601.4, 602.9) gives 0.11 mag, 8.72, 8.29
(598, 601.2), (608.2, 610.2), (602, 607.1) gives 0.02 mag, 8.44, 8.17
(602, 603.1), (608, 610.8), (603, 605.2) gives -0.08 mag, 7.75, 7.98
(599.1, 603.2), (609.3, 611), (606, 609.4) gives -0.05 mag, 8.18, 7.88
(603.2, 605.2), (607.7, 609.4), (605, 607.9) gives 0.00 mag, 8.41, 8.45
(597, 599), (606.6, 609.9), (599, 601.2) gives -0.02 mag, 8.26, 8.33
